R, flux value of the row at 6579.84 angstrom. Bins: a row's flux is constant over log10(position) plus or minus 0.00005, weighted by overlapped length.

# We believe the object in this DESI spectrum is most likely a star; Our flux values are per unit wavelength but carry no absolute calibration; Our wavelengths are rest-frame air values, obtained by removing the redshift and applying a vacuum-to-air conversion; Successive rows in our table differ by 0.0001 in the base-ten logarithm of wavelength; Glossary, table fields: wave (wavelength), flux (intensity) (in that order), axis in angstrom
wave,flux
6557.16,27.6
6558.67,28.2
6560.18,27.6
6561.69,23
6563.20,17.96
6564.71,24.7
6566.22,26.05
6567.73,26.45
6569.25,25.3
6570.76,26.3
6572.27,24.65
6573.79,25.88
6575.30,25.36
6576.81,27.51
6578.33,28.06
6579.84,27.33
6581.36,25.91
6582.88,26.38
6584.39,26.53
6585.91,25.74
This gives 27.33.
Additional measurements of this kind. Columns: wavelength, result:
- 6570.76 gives 26.3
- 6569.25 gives 25.3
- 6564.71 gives 24.7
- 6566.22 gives 26.05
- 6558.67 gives 28.2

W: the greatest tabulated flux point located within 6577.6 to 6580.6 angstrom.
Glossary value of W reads 28.06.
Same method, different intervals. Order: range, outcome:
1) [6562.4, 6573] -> 26.45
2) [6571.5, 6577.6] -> 27.51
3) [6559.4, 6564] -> 27.6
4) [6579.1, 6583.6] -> 27.33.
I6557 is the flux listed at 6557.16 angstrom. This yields 27.6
